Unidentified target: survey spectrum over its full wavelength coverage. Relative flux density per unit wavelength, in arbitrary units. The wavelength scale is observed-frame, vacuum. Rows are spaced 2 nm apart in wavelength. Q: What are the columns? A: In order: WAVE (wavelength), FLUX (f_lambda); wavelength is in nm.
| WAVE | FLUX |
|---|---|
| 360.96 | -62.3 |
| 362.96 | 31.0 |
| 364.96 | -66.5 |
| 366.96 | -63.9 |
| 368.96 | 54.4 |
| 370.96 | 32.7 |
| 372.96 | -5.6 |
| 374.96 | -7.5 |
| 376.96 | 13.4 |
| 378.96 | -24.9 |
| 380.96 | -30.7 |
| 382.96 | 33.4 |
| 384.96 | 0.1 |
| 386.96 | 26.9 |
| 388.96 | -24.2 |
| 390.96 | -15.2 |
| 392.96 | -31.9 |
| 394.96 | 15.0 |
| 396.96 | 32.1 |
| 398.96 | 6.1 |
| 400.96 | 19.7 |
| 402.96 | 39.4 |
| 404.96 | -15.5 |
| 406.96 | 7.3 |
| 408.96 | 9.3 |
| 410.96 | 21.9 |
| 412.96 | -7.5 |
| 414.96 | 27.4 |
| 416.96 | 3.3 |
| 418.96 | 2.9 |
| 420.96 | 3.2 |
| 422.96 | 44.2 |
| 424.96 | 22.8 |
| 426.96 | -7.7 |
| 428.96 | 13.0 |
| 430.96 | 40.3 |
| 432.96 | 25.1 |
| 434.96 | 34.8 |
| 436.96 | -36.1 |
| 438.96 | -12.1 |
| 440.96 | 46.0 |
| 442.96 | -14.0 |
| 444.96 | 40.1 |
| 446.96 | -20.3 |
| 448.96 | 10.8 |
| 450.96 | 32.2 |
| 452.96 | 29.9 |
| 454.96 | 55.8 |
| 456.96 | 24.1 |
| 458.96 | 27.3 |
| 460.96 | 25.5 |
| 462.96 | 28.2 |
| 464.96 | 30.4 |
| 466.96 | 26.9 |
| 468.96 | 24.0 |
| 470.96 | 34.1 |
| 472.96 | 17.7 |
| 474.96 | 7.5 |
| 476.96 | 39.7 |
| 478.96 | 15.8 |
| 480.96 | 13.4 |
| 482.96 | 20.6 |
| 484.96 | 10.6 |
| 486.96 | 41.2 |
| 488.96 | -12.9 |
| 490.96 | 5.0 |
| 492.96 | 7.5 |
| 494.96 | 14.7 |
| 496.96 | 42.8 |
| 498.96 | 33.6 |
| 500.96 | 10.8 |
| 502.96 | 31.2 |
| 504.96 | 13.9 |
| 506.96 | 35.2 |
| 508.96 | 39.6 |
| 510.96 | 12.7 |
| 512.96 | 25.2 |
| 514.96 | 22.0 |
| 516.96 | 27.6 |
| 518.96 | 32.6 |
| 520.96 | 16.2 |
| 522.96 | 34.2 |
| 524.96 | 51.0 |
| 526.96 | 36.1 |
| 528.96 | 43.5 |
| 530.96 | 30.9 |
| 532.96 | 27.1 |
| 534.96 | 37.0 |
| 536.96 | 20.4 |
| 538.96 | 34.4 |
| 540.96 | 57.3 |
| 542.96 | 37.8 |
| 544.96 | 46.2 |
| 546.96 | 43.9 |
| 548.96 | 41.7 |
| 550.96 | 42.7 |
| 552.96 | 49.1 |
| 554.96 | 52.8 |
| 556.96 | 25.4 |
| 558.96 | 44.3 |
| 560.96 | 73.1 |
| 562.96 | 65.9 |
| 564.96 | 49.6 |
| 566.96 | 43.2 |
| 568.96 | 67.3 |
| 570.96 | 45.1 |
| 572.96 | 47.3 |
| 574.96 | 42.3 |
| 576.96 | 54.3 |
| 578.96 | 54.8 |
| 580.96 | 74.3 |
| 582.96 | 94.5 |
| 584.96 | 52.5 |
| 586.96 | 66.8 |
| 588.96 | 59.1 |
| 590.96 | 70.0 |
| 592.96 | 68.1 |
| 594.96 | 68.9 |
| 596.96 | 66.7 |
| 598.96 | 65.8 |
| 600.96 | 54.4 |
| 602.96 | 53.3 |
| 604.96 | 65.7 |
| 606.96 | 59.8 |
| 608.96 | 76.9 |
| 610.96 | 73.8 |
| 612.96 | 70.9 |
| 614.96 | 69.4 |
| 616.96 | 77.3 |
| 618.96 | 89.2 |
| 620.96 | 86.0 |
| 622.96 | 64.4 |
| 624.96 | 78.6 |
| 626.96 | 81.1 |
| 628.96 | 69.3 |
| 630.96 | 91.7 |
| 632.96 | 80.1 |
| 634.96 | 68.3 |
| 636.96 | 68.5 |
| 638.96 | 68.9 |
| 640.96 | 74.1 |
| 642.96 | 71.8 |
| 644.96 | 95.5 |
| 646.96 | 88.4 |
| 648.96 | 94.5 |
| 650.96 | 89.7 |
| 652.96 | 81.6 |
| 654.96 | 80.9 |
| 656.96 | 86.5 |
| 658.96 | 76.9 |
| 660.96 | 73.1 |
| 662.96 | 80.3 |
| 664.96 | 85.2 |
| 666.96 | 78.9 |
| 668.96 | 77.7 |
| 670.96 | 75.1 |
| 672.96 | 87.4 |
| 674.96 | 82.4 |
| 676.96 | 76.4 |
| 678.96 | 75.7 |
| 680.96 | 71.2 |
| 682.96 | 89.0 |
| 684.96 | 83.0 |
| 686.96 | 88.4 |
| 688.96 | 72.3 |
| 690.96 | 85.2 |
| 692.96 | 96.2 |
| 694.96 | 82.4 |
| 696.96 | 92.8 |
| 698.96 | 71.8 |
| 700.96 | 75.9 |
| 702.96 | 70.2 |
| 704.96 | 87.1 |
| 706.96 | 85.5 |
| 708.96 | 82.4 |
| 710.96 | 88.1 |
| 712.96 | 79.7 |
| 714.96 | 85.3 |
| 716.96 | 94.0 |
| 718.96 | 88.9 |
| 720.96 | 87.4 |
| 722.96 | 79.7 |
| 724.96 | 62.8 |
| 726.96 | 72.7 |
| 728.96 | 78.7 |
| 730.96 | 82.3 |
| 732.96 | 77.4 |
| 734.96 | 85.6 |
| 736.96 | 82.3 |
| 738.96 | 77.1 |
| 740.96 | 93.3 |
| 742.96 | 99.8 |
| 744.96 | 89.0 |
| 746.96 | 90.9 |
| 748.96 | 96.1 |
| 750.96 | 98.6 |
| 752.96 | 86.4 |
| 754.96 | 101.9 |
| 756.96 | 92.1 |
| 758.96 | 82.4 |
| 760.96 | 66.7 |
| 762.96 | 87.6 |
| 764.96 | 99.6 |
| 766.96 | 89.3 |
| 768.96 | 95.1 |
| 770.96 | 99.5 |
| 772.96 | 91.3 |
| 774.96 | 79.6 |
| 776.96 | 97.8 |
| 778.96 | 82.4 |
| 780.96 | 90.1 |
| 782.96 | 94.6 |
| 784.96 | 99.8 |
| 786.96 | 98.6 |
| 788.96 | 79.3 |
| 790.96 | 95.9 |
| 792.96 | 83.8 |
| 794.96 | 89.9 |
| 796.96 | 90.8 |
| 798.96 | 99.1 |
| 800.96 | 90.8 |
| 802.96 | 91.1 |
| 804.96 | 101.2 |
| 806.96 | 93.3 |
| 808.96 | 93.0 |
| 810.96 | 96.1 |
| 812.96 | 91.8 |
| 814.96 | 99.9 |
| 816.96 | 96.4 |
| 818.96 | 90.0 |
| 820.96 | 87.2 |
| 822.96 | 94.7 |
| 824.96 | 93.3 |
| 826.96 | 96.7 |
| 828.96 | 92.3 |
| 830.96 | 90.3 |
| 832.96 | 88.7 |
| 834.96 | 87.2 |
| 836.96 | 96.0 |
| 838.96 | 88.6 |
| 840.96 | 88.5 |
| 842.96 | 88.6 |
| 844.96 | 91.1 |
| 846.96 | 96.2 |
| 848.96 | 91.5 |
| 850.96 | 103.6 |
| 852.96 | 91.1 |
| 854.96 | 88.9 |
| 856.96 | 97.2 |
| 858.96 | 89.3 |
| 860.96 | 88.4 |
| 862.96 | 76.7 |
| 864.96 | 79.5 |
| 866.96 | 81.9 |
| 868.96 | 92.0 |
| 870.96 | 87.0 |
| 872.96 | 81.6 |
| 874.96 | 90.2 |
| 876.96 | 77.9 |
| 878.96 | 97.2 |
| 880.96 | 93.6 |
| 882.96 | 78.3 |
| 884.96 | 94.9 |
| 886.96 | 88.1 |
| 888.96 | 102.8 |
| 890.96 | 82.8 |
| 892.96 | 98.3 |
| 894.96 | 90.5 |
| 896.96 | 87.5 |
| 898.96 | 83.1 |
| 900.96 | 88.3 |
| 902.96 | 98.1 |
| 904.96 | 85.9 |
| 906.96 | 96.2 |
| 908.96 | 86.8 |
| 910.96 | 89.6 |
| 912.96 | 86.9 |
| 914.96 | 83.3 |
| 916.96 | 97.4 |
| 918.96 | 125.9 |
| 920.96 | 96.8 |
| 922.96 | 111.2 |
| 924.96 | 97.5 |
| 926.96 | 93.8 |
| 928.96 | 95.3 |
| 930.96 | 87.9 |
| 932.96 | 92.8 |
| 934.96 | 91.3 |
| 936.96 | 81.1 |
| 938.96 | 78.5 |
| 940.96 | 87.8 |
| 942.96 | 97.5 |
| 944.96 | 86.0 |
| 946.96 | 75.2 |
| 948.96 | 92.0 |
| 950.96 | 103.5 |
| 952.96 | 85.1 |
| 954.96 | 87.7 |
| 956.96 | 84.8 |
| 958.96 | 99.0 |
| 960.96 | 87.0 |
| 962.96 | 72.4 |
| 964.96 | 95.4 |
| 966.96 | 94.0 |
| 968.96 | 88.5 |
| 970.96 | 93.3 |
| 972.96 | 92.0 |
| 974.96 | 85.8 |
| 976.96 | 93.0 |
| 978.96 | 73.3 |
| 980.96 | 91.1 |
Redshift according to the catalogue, 0.40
